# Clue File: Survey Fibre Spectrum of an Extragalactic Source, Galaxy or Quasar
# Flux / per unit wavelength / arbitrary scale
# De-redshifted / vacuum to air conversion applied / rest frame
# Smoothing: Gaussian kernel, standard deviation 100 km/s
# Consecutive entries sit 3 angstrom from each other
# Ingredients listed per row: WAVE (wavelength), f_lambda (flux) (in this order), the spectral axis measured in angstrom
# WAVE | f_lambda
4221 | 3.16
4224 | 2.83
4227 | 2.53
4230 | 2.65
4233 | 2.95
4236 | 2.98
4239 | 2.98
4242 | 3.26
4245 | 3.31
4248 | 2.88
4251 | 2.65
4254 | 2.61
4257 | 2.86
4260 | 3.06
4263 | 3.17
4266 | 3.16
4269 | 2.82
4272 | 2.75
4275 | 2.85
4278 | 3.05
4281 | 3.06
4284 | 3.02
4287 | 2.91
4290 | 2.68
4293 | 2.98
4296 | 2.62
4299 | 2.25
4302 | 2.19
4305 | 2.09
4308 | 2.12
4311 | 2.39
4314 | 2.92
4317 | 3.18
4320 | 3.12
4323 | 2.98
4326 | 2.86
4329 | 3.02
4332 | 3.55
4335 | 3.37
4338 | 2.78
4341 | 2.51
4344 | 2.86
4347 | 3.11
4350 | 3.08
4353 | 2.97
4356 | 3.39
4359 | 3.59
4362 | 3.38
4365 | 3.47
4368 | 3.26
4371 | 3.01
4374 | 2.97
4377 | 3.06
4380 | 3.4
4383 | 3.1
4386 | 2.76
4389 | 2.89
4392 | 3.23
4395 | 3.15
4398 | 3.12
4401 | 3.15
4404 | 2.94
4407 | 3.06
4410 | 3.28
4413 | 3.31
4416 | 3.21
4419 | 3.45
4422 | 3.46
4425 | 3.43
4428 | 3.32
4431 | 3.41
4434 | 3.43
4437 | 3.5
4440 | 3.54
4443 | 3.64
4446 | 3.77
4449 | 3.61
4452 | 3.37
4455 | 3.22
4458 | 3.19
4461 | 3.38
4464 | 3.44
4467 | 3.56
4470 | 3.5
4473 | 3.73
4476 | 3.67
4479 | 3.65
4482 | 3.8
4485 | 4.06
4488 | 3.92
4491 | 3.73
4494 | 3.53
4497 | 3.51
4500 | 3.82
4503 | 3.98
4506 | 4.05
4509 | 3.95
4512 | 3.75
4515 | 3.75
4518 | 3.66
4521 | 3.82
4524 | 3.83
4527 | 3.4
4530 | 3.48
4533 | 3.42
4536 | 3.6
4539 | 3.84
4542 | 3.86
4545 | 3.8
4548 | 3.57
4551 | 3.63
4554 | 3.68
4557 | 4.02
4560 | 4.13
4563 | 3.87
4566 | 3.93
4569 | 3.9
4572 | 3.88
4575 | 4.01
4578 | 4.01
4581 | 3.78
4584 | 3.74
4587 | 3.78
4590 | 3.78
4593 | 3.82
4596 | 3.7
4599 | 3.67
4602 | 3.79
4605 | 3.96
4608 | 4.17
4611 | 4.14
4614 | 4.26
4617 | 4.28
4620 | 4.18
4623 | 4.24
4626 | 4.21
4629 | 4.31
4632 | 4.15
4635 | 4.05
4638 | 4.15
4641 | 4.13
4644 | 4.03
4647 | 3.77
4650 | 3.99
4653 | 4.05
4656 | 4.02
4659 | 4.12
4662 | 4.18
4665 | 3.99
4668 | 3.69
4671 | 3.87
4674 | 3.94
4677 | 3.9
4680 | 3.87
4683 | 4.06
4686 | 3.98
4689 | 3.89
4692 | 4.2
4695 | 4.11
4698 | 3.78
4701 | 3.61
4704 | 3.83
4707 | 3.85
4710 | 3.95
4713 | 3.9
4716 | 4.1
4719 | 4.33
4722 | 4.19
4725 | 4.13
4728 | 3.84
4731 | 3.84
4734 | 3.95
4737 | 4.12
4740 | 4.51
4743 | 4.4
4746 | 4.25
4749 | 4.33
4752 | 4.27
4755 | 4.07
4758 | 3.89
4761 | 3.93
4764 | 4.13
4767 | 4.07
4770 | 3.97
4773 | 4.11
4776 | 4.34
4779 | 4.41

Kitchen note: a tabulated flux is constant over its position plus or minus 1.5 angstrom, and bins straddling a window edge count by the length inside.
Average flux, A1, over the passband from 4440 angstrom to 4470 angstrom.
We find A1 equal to 3.47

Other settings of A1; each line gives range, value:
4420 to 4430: 3.41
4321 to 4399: 3.11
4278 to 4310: 2.61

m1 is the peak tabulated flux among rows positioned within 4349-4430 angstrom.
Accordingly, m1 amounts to 3.59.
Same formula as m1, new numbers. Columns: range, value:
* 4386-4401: 3.23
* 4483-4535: 4.06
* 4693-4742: 4.51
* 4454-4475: 3.73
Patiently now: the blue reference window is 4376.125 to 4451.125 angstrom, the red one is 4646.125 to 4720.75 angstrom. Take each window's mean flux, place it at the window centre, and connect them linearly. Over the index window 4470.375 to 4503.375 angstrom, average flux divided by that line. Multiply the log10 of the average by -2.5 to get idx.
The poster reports -0.08 mag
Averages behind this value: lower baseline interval 3.29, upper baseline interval 3.96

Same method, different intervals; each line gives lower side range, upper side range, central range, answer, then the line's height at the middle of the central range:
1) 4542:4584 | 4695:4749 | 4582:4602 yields 0.04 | 3.89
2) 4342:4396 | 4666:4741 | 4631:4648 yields -0.07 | 3.82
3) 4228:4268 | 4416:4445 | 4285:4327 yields 0.17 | 3.11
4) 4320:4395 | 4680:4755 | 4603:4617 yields -0.10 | 3.77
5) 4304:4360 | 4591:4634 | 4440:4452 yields -0.07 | 3.4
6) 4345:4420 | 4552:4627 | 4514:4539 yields 0.02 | 3.71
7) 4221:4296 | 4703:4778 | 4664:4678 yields 0.01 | 3.93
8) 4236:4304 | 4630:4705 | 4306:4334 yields 0.04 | 3.01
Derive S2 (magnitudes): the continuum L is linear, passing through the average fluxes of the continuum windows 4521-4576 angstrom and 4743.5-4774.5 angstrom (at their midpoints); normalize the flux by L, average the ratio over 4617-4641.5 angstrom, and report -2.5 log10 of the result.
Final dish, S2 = -0.08 mag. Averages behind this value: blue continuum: 3.77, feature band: 4.19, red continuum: 4.11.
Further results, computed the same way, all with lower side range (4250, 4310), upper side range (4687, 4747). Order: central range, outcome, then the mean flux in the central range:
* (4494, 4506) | -0.12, 3.77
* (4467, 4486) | -0.12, 3.71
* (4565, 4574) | -0.09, 3.91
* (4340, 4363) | -0.06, 3.12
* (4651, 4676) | -0.03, 3.98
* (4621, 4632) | -0.13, 4.24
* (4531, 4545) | -0.05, 3.69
